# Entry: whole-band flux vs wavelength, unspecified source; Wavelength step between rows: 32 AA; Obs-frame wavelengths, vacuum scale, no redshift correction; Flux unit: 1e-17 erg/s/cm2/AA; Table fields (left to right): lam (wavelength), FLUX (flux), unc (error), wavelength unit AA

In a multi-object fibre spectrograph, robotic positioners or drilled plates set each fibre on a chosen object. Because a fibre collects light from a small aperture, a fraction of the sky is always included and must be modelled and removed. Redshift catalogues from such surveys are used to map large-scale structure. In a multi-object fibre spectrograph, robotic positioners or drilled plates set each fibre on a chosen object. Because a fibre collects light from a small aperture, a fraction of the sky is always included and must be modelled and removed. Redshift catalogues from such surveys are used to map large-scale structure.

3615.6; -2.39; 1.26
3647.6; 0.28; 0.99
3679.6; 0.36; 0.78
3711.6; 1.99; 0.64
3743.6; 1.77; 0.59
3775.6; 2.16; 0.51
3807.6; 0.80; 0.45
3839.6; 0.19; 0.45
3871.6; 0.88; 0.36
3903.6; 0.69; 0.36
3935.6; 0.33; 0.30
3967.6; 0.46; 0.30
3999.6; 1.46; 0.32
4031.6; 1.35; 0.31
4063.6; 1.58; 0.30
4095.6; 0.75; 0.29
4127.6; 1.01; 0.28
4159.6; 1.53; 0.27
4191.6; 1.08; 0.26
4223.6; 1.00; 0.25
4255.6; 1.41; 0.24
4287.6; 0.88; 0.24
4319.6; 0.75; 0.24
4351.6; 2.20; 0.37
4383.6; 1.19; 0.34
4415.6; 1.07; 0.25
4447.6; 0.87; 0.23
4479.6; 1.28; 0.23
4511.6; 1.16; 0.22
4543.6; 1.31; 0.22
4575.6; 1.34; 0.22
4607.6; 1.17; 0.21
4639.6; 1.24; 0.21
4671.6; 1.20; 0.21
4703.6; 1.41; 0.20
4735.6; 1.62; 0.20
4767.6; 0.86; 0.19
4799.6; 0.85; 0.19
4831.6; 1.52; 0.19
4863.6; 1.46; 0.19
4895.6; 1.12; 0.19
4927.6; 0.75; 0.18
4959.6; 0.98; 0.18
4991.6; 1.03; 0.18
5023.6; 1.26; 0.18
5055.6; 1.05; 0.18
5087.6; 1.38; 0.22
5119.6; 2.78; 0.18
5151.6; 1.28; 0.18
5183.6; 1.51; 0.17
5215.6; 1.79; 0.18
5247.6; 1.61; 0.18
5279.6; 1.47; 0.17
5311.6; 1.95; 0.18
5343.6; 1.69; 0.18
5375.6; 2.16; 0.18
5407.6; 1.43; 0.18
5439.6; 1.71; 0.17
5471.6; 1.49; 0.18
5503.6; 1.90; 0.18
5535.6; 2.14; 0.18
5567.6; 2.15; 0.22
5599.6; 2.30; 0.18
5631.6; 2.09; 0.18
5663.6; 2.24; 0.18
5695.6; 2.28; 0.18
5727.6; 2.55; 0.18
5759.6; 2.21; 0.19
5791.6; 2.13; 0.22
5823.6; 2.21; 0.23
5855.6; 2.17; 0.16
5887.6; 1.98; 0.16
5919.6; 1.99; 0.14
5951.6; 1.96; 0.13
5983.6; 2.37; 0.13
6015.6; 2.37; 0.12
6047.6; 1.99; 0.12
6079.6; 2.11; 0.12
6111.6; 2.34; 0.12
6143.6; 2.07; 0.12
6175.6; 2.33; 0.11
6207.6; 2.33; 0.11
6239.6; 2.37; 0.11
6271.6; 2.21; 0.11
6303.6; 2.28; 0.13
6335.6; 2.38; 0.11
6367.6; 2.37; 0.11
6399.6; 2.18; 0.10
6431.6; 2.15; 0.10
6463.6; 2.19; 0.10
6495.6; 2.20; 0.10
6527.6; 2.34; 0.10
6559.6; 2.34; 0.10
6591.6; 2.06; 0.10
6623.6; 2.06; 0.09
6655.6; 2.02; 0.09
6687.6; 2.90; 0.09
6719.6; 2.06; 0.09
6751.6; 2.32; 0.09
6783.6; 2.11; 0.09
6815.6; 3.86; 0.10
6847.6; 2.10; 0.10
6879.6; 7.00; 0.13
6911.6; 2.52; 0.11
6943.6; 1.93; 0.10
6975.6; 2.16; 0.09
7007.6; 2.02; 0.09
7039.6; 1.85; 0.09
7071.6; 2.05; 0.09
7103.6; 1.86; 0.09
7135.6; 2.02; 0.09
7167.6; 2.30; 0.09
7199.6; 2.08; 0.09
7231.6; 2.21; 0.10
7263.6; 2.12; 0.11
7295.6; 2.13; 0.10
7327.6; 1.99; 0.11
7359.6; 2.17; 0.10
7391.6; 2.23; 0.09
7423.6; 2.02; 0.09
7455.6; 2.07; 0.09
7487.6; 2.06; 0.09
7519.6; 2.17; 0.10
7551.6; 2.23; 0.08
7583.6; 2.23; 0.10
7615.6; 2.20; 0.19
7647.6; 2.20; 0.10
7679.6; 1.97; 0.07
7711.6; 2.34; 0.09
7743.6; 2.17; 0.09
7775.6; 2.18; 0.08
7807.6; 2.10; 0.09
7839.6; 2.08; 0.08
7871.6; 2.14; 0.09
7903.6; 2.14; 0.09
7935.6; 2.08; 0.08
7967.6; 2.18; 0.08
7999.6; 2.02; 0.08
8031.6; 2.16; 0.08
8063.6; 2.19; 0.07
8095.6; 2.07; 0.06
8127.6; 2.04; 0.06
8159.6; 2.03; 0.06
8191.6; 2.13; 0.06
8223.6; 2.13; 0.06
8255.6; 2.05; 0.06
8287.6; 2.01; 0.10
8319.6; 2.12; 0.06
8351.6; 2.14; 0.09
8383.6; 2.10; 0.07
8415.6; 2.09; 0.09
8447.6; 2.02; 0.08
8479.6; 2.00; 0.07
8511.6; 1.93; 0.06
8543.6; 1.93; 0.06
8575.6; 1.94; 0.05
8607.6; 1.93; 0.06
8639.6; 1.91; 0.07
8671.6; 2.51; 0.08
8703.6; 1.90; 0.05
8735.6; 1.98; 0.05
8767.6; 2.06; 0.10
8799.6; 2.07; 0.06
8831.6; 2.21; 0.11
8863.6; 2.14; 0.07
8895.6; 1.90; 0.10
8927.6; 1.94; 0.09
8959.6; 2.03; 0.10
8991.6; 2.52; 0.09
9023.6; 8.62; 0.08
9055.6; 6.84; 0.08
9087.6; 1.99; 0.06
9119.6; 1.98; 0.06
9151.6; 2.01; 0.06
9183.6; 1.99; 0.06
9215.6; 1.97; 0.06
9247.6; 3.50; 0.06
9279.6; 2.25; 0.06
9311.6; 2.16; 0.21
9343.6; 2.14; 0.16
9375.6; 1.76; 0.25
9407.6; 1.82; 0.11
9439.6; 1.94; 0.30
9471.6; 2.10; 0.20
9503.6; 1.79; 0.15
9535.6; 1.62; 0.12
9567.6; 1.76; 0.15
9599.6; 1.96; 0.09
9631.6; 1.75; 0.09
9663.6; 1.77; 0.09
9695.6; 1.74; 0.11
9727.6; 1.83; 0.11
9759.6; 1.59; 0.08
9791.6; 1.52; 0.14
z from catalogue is 0.38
